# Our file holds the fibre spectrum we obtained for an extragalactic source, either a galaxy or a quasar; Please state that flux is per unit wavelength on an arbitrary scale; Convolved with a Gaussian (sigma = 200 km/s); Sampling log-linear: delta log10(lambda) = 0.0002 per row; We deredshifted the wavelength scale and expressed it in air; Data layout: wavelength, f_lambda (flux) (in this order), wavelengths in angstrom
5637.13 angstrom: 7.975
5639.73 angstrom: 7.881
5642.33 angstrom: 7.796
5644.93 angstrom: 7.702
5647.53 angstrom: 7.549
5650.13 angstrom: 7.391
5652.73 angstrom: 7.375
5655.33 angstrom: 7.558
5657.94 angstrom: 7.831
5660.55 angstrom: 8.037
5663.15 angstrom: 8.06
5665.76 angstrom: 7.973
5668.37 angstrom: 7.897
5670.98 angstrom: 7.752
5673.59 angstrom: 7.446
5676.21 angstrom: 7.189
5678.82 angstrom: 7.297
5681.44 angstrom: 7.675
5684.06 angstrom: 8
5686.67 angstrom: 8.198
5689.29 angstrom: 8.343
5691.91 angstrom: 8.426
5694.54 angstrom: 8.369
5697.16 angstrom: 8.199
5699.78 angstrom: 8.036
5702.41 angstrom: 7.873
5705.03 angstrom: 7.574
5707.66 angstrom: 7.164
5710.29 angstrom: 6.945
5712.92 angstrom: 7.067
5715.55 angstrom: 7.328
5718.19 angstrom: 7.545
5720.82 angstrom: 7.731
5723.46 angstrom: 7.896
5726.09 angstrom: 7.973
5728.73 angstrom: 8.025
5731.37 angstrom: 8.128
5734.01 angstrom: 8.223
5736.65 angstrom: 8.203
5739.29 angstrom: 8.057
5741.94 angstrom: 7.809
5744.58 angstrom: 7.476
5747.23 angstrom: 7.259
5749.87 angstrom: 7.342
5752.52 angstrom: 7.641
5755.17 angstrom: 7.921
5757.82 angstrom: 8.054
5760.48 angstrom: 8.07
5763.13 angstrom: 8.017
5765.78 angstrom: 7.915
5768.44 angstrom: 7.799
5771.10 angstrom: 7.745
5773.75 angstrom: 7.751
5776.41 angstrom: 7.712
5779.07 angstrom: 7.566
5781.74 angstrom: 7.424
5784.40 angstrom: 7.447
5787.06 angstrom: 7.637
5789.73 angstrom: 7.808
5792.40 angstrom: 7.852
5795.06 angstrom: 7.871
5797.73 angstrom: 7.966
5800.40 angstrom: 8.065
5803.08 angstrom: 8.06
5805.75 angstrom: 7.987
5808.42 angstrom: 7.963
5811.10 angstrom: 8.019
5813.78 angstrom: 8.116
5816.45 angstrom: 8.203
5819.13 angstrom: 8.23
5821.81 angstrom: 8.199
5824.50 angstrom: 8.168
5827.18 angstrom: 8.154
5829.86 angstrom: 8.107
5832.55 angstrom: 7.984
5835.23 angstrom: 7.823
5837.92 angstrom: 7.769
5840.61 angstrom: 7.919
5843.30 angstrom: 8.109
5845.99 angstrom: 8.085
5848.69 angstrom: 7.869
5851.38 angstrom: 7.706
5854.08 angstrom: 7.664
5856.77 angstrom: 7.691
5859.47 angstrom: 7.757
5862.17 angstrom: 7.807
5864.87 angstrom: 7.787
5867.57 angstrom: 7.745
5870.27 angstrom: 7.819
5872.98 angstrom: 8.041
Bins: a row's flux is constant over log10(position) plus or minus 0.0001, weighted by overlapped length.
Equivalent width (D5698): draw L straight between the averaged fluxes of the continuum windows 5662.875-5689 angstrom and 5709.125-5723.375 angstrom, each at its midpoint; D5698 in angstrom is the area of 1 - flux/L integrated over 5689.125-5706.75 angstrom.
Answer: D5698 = -1.24 angstrom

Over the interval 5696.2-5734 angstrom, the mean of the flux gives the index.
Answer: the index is 7.69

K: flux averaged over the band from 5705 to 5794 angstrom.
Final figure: 7.71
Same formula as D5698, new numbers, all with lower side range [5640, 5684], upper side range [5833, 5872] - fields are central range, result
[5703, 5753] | 0.5 angstrom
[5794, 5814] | -0.5 angstrom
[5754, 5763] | -0.3 angstrom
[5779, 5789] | 0.3 angstrom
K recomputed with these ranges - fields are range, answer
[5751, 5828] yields 7.91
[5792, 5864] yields 7.97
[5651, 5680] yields 7.67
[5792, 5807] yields 7.98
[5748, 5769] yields 7.83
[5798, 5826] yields 8.09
